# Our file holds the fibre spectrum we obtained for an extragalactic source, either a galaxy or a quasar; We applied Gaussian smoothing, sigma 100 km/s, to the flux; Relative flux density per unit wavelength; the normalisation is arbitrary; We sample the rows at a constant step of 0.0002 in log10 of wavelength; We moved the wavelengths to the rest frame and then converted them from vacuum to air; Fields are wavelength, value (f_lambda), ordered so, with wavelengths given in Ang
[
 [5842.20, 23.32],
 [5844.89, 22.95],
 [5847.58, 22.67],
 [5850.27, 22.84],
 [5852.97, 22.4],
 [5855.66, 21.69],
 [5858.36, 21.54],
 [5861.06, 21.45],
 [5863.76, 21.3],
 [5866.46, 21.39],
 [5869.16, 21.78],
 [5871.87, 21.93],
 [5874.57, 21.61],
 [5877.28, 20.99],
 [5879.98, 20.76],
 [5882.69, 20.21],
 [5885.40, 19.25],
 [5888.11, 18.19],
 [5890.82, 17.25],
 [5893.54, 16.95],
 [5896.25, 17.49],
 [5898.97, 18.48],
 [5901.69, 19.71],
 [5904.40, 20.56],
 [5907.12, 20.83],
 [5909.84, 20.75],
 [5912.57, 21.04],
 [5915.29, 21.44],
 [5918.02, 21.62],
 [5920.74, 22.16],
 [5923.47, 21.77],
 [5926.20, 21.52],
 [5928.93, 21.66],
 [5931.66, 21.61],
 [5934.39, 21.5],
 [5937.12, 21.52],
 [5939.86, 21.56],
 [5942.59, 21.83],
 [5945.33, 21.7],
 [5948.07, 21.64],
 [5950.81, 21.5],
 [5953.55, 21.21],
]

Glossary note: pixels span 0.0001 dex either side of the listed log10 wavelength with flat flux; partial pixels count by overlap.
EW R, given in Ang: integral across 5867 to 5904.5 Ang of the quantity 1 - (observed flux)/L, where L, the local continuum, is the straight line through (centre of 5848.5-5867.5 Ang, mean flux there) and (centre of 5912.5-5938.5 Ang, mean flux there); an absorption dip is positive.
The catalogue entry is 3.6 Ang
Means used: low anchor 21.8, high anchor 21.6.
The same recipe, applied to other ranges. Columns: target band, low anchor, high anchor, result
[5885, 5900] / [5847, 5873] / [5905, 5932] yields 2.6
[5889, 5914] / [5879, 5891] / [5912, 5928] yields 1.5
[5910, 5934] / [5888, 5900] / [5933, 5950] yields -1.9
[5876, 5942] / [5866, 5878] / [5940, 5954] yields 3.7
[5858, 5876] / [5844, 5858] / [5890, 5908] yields -0.3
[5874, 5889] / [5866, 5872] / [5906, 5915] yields 0.9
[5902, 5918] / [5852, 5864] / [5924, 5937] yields 0.5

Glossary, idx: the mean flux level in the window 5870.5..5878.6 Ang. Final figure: 21.5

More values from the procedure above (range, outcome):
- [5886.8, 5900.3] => 17.7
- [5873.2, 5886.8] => 20.6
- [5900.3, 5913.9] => 20.6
